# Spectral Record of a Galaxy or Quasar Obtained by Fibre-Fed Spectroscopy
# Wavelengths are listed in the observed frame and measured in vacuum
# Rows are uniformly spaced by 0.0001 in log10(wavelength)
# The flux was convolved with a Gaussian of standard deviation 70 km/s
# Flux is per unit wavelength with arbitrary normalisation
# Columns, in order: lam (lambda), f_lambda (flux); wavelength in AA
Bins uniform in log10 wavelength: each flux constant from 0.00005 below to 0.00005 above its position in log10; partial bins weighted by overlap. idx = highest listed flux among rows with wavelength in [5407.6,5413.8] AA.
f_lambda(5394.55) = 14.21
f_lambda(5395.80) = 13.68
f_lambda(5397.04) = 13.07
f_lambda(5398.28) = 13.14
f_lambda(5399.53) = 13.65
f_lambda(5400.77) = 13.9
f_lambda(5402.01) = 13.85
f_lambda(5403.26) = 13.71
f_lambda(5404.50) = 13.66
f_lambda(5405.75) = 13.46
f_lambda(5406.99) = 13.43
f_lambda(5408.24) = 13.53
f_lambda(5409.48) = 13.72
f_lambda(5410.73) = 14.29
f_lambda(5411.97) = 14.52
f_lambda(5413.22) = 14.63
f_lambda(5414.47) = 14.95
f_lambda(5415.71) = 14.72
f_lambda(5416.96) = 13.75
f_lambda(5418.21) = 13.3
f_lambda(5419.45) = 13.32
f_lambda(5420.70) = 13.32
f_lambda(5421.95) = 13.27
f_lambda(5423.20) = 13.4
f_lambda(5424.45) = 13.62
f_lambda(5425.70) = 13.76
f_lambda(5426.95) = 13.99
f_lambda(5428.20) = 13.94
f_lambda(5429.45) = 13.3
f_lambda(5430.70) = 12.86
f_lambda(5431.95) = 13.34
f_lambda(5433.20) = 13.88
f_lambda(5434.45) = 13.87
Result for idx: 14.63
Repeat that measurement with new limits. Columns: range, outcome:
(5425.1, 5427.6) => 13.99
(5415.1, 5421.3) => 14.72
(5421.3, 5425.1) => 13.62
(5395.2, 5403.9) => 13.9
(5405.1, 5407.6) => 13.46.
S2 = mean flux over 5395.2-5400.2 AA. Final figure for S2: 13.4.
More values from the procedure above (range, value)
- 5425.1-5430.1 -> 13.7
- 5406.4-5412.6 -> 13.9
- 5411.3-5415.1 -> 14.7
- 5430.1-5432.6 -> 13.1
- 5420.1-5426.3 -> 13.5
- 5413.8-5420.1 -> 14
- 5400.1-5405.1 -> 13.8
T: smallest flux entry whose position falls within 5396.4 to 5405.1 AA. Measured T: 13.07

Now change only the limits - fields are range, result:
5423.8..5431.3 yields 12.86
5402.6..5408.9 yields 13.43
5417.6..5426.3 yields 13.27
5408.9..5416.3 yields 13.72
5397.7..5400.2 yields 13.14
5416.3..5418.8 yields 13.3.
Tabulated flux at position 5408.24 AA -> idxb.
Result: 13.53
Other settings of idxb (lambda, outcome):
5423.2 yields 13.4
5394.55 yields 14.21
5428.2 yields 13.94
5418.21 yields 13.3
